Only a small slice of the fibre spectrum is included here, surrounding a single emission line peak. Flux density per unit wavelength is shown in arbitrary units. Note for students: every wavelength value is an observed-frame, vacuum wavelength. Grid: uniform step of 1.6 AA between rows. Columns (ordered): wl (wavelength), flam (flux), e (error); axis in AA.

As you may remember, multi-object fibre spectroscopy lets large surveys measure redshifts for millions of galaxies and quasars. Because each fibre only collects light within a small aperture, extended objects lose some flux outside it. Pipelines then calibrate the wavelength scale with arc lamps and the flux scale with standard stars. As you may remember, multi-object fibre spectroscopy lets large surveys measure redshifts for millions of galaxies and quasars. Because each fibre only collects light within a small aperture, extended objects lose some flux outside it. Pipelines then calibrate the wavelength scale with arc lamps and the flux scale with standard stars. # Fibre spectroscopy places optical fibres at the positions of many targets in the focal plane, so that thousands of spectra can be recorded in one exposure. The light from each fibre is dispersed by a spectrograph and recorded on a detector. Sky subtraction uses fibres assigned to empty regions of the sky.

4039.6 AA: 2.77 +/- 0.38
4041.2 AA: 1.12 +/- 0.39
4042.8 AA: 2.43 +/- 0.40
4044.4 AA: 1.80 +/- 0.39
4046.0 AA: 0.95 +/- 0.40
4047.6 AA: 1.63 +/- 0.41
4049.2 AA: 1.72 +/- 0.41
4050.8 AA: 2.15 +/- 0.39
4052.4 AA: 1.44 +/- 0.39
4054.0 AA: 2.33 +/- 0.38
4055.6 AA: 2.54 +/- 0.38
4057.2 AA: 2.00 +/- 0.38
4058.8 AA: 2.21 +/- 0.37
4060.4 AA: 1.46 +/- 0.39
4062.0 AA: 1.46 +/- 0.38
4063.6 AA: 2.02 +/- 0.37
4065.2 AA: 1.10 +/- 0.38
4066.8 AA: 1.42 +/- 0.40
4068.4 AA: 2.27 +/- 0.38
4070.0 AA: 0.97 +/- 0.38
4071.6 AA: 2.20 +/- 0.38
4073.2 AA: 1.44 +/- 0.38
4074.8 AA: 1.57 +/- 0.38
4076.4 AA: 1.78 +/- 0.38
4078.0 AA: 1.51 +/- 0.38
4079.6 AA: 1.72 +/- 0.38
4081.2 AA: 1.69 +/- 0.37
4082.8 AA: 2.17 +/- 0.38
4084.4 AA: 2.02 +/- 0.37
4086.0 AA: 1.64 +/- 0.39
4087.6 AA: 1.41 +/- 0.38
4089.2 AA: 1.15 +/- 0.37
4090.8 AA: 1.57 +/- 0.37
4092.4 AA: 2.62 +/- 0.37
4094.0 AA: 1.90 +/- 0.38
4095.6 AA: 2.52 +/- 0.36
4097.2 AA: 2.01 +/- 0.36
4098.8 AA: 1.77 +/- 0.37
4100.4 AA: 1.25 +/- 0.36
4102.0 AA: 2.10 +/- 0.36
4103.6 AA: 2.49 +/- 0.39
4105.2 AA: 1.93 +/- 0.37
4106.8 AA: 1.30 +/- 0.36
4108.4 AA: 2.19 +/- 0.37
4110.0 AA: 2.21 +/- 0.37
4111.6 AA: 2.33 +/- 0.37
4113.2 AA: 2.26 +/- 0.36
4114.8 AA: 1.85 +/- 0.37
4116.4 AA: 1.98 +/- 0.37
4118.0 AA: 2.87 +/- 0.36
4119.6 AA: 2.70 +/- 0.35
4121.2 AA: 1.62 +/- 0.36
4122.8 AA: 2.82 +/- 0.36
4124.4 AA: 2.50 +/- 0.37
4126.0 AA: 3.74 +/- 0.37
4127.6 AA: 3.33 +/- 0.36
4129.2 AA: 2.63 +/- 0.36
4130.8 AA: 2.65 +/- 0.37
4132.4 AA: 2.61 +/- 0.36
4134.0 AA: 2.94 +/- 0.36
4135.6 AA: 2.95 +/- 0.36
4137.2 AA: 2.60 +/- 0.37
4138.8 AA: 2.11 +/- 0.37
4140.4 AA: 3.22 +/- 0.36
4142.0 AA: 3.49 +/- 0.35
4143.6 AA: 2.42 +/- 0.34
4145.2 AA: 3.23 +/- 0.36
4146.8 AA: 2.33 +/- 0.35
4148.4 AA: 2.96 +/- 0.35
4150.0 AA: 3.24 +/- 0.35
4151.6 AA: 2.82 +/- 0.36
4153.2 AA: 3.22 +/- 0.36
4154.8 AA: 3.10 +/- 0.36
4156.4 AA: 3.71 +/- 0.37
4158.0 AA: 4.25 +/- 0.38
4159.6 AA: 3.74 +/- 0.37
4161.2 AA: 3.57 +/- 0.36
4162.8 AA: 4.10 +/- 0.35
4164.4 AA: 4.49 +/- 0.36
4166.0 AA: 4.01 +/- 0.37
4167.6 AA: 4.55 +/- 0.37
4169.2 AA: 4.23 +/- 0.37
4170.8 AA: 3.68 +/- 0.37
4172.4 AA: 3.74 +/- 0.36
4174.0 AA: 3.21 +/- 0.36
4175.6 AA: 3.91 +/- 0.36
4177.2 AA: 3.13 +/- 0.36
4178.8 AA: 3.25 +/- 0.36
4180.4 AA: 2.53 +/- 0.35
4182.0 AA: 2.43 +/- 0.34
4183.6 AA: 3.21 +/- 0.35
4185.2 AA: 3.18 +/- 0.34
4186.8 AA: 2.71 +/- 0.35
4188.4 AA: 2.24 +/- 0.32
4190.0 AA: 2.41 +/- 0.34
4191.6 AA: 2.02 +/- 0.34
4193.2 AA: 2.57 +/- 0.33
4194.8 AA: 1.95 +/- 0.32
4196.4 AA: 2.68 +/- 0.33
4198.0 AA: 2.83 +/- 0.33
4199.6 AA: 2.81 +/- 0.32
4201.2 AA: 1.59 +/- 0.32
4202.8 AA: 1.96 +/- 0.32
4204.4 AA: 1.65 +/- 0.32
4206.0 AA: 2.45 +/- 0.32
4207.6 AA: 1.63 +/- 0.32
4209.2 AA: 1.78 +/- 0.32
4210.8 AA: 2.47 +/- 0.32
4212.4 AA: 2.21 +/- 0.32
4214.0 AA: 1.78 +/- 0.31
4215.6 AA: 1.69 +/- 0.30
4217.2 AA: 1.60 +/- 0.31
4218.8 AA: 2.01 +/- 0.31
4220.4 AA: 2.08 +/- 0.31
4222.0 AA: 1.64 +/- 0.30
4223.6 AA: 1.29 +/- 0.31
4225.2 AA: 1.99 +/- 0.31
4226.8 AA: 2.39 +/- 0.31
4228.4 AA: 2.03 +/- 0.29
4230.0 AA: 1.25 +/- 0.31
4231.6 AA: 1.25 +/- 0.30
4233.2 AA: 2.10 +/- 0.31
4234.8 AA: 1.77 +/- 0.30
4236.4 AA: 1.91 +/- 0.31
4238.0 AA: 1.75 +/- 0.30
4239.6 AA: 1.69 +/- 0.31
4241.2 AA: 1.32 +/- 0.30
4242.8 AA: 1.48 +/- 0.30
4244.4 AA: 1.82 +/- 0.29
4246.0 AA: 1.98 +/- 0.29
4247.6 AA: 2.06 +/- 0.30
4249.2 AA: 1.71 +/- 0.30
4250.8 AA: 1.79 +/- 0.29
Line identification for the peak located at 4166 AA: C III]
